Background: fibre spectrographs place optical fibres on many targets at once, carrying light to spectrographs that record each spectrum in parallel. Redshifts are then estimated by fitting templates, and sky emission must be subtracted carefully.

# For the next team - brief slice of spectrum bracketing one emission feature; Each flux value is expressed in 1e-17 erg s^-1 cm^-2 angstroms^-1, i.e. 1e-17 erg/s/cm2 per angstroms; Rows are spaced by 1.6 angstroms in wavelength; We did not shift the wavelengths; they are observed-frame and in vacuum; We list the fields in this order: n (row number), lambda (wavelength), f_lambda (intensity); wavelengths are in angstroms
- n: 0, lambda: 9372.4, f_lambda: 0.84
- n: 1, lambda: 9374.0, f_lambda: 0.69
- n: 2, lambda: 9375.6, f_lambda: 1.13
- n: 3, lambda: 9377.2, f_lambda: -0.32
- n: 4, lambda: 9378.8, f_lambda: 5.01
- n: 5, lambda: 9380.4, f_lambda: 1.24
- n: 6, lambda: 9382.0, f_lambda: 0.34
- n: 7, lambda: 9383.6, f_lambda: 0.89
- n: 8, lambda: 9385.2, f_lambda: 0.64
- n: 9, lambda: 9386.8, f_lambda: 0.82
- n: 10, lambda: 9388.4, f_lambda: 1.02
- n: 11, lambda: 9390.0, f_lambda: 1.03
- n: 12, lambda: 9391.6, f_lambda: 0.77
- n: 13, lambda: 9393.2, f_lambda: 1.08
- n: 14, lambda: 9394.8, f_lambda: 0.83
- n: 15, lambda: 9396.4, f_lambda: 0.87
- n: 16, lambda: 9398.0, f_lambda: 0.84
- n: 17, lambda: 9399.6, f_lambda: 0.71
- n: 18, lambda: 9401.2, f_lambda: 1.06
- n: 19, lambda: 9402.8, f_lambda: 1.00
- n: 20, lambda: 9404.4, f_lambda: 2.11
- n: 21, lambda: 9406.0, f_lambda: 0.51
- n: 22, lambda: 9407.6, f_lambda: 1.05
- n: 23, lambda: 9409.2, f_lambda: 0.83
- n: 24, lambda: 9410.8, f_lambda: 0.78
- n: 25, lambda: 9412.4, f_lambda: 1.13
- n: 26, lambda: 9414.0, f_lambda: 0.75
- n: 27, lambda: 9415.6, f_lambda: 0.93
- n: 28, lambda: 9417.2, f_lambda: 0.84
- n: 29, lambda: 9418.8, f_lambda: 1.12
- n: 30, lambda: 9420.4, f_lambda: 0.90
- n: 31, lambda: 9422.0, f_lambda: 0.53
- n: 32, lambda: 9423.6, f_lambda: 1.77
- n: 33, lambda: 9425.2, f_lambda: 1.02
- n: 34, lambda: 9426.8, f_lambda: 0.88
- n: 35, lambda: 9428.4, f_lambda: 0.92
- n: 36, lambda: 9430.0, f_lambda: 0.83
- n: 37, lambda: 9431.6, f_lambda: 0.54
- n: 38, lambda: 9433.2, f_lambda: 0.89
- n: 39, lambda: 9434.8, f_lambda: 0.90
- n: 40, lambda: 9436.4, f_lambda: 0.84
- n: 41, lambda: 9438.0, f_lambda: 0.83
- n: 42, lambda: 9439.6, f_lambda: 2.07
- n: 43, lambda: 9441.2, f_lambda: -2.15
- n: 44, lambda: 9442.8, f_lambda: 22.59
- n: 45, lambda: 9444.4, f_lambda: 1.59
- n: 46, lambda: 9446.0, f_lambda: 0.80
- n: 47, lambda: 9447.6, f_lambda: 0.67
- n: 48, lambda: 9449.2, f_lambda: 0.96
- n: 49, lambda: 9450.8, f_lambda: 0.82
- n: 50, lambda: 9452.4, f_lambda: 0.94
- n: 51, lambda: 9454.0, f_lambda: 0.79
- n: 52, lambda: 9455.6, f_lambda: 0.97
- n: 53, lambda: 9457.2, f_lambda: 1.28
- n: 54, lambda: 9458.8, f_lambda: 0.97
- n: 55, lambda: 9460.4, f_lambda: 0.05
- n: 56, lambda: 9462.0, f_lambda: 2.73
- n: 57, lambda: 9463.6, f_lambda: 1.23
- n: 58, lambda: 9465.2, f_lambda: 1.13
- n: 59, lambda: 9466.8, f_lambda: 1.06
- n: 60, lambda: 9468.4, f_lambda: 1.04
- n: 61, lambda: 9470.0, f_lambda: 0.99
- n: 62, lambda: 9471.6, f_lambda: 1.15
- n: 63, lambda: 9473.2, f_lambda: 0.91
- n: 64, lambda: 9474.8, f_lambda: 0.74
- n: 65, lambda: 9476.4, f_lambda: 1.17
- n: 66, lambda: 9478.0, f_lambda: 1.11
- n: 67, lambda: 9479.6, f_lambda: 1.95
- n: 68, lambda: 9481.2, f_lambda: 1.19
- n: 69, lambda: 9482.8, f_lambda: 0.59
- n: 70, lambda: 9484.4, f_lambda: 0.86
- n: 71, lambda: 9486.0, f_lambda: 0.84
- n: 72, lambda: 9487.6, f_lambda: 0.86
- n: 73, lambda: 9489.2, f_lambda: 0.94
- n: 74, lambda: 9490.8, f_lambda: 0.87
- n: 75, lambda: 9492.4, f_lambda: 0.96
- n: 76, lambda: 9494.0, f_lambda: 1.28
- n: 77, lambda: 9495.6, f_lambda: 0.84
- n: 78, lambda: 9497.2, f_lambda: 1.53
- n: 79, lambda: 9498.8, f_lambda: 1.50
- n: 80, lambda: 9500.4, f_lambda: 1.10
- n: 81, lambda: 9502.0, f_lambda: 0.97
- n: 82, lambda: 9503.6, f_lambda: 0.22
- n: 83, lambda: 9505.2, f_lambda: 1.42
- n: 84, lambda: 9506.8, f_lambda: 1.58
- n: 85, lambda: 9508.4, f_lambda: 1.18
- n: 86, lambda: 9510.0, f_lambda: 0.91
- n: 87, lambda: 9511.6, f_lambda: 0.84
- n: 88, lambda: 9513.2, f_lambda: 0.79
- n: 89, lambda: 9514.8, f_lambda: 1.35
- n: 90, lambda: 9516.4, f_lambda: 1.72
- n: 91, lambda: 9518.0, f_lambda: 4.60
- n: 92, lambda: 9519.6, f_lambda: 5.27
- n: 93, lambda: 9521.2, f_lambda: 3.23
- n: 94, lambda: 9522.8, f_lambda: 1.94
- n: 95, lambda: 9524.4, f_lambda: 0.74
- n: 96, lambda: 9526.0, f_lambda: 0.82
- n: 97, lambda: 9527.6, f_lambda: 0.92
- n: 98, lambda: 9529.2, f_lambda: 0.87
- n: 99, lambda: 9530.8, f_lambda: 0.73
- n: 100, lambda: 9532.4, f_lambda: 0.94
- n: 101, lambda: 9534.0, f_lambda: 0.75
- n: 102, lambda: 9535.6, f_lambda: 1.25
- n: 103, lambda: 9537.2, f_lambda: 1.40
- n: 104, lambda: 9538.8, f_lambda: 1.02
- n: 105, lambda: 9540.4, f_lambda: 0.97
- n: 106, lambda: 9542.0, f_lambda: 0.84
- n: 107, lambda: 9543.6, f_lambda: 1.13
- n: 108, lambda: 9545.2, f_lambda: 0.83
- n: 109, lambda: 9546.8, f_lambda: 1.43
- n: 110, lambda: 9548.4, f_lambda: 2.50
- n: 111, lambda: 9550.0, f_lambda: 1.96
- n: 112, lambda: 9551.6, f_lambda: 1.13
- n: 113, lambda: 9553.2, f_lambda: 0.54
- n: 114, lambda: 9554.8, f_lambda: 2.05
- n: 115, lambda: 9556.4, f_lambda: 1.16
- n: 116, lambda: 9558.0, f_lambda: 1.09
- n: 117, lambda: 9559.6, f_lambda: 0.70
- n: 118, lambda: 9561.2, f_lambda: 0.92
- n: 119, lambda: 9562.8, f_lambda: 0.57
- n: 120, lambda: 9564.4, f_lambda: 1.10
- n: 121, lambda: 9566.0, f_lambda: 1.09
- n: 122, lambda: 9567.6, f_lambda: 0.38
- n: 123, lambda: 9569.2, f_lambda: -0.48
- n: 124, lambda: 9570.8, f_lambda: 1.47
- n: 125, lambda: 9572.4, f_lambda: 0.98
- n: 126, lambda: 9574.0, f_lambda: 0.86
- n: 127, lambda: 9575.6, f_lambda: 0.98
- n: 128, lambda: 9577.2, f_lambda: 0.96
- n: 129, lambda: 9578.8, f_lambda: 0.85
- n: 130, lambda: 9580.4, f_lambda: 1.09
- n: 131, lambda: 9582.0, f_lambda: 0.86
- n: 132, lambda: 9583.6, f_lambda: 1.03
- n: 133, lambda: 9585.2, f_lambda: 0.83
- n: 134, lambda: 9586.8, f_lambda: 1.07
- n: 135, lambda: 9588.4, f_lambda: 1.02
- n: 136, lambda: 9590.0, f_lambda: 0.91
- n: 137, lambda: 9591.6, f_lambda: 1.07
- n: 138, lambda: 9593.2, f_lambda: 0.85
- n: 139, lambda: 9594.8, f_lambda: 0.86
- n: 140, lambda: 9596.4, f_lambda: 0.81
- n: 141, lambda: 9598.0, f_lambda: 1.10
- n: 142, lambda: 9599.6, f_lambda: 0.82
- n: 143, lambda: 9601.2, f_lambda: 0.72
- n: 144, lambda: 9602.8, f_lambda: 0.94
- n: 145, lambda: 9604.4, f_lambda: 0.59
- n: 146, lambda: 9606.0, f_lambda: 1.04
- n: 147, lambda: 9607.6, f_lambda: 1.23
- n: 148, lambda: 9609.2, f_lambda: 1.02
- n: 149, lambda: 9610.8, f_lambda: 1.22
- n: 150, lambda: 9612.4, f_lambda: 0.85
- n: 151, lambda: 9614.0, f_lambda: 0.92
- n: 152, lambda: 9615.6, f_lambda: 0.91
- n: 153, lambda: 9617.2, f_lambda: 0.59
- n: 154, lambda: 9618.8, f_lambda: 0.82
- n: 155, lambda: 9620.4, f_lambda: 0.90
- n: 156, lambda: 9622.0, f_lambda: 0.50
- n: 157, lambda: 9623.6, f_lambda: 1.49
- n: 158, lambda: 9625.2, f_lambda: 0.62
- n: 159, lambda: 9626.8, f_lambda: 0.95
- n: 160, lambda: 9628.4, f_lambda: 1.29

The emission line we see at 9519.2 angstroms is Halpha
